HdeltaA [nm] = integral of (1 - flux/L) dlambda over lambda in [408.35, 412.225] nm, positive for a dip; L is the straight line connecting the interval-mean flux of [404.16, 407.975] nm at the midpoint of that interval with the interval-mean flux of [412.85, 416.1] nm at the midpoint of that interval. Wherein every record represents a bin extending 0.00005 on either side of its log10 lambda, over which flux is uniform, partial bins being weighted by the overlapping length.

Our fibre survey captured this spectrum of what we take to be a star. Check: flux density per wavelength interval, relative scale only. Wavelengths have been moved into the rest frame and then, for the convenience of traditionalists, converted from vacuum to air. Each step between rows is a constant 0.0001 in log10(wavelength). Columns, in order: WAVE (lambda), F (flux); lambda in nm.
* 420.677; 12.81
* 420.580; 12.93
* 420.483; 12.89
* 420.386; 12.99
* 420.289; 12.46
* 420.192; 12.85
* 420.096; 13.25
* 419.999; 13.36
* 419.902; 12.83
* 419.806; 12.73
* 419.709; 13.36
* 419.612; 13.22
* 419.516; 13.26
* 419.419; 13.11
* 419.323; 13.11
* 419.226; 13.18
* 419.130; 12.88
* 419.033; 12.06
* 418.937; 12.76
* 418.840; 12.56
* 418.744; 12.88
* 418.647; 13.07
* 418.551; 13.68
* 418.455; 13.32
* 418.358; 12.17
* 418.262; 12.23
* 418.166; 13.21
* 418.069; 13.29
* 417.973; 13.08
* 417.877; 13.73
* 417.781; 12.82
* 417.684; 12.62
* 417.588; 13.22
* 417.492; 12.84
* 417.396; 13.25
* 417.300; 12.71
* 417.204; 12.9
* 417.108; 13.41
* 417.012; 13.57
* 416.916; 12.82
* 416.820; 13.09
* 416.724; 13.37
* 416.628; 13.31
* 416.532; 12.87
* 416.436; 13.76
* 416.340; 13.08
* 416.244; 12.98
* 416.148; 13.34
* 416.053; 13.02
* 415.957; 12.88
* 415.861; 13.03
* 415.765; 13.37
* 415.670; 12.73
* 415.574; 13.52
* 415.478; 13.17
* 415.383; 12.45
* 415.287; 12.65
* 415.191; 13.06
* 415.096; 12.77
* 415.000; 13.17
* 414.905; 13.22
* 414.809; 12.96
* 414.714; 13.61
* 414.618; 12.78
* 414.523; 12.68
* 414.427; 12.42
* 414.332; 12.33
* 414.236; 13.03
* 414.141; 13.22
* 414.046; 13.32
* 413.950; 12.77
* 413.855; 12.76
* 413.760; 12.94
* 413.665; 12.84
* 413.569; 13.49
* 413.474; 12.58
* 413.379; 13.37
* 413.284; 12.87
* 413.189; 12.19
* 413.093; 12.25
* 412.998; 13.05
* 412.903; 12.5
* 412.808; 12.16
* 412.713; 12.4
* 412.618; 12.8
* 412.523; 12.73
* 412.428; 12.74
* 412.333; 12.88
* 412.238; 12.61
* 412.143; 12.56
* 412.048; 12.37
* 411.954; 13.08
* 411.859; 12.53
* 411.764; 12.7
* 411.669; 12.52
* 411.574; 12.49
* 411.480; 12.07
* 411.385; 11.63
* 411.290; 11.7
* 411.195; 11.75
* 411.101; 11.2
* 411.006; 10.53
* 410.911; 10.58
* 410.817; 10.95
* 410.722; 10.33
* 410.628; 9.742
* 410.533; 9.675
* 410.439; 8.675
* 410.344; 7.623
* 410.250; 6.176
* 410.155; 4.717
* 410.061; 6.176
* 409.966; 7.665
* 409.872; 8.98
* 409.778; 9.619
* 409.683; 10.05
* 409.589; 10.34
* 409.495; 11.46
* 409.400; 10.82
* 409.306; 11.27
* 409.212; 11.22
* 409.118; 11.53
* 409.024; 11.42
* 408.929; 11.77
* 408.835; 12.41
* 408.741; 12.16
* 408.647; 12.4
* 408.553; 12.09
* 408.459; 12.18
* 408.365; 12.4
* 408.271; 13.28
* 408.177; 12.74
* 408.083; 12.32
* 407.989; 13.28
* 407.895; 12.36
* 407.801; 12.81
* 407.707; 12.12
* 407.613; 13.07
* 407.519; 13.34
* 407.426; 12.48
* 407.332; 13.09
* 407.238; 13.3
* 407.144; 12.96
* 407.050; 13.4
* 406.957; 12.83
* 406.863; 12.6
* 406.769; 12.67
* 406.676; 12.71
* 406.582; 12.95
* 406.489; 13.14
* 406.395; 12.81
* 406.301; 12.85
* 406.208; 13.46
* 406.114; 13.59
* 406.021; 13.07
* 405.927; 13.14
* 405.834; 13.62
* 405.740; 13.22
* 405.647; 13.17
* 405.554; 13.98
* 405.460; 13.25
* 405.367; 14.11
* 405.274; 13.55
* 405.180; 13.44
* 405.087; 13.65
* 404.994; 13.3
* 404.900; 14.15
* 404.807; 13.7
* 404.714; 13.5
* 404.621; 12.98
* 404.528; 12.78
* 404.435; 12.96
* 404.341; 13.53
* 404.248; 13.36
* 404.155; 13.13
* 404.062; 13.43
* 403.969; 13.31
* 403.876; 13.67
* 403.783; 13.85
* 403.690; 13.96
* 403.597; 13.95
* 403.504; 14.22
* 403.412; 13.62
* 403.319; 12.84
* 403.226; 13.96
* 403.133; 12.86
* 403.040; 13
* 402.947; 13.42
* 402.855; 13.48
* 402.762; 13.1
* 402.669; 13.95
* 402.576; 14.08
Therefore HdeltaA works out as 0.67 nm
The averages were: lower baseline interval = 13.2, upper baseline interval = 12.9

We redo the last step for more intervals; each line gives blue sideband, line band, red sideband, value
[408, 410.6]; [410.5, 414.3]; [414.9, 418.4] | -0.23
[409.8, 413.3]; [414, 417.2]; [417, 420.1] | -0.23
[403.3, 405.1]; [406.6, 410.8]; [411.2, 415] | 0.60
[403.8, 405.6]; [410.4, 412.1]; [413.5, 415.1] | 0.23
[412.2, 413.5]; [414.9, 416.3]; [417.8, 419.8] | -0.02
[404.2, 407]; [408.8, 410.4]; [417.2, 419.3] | 0.44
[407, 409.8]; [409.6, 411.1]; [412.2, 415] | 0.43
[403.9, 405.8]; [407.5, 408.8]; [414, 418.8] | 0.07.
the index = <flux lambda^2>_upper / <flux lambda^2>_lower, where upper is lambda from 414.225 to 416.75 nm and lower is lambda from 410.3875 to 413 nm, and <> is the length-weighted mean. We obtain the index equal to 1.12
